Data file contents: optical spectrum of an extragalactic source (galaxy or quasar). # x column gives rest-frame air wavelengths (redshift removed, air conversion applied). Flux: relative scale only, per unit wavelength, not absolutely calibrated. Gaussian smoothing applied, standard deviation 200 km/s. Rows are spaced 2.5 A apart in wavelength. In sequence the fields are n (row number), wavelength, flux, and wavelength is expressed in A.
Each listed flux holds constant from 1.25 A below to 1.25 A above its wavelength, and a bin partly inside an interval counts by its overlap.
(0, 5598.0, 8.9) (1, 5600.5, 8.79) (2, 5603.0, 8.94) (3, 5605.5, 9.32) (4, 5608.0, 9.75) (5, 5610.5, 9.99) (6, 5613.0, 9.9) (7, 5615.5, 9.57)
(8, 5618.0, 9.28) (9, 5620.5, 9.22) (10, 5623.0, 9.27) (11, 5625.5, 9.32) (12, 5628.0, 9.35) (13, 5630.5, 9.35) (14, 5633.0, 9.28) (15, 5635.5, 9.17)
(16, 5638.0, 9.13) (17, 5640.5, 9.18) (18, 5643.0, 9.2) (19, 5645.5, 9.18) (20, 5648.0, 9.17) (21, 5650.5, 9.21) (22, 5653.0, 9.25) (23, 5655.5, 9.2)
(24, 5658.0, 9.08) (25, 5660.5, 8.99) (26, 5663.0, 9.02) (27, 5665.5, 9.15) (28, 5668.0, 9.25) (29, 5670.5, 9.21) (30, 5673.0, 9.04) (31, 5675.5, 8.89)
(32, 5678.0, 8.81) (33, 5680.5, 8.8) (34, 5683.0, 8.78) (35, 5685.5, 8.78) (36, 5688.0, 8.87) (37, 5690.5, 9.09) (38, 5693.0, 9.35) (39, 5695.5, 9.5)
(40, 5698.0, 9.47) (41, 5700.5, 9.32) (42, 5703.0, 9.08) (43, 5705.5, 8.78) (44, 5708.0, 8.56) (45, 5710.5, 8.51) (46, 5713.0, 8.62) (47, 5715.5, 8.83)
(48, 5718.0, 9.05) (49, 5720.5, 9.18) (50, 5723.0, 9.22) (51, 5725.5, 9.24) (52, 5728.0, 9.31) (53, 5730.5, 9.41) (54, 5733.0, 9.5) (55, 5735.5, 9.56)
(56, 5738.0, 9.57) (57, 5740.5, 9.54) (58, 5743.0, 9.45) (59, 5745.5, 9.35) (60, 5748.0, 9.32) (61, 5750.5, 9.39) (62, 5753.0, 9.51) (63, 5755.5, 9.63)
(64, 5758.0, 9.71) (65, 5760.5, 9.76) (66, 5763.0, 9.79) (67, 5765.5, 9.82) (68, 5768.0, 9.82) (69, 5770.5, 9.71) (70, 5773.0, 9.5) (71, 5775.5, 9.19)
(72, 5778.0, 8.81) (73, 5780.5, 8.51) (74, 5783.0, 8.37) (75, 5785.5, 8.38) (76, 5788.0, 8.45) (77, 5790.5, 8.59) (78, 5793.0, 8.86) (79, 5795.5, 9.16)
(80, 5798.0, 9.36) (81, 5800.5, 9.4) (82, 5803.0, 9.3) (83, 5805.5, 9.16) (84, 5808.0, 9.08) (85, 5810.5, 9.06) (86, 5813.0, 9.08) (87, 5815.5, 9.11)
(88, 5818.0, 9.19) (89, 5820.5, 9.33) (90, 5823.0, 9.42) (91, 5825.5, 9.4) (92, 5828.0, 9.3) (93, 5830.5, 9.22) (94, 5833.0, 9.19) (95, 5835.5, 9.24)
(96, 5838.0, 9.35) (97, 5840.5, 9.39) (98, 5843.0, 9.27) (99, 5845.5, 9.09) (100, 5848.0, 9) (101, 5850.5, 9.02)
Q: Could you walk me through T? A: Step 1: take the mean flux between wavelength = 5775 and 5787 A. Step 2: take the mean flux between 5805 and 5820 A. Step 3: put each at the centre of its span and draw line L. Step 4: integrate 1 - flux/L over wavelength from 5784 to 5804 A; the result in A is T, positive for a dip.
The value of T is -0.2 A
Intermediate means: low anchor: 8.61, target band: 8.93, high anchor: 9.12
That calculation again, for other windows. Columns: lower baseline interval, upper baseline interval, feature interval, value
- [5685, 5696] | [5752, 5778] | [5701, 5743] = 0.85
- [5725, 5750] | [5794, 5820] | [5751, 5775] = -0.84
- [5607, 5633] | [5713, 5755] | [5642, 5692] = 1.97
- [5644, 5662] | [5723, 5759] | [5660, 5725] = 1.95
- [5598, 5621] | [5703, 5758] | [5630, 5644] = 0.22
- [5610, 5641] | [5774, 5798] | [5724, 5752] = -1.53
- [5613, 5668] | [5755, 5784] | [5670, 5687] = 0.72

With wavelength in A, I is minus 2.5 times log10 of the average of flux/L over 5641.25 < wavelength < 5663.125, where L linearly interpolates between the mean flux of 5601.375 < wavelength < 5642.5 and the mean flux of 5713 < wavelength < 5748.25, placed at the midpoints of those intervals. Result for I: 0.02 mag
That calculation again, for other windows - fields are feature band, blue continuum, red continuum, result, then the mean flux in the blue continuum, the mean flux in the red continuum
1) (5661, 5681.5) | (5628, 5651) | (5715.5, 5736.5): 0.03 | 9.22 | 9.28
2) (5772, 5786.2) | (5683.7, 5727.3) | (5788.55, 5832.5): 0.04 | 9.03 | 9.17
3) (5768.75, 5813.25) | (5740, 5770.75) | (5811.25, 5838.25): 0.05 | 9.6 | 9.25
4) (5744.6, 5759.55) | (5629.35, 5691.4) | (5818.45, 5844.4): -0.03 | 9.08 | 9.31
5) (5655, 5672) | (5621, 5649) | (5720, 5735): 0.02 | 9.24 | 9.33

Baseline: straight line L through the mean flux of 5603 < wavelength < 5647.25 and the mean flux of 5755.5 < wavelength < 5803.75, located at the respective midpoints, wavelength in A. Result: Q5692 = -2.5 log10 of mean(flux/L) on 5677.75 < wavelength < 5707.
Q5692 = 0.03 mag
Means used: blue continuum 9.37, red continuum 9.19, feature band 9.06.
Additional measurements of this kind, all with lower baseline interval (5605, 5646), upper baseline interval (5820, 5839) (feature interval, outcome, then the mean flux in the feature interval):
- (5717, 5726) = 0.02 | 9.17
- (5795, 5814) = 0.01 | 9.2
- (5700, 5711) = 0.06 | 8.84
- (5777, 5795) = 0.09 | 8.59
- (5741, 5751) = -0.01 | 9.39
